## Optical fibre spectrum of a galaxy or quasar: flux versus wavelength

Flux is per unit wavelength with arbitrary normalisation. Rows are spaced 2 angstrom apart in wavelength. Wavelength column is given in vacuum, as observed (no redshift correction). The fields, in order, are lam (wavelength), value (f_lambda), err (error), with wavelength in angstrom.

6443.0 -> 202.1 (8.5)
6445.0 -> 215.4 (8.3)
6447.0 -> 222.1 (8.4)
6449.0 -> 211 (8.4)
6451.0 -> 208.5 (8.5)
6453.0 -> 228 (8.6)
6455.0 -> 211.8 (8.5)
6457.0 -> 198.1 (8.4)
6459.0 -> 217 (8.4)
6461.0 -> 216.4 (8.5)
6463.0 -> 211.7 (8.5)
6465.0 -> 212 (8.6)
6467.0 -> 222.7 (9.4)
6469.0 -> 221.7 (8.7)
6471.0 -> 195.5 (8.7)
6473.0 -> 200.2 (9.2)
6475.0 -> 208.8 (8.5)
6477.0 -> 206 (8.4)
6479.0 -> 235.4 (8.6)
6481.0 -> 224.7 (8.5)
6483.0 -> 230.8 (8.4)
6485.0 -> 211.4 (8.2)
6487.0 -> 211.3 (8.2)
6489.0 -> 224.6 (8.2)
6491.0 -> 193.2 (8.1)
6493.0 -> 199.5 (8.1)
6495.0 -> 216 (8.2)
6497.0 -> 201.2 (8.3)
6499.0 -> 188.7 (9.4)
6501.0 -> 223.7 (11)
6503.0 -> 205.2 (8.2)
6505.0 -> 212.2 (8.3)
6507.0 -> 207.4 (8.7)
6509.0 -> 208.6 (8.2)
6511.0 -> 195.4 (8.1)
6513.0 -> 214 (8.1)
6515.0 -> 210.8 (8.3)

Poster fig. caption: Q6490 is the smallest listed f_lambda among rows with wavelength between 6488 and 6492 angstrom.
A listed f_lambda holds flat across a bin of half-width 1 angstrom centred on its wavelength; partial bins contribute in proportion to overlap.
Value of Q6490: 193.2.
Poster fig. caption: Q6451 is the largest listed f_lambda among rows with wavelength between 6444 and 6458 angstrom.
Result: 228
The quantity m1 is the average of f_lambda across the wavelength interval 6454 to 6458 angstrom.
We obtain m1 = 205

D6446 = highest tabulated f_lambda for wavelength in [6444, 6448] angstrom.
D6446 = 222.1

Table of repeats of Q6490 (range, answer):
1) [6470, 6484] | 195.5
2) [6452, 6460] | 198.1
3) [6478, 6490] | 211.3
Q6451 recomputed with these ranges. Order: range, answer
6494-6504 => 223.7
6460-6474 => 222.7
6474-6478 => 208.8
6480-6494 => 230.8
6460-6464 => 216.4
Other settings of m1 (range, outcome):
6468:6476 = 207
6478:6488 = 223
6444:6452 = 214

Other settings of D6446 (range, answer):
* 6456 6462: 217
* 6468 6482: 235.4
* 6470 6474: 200.2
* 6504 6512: 212.2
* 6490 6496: 216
